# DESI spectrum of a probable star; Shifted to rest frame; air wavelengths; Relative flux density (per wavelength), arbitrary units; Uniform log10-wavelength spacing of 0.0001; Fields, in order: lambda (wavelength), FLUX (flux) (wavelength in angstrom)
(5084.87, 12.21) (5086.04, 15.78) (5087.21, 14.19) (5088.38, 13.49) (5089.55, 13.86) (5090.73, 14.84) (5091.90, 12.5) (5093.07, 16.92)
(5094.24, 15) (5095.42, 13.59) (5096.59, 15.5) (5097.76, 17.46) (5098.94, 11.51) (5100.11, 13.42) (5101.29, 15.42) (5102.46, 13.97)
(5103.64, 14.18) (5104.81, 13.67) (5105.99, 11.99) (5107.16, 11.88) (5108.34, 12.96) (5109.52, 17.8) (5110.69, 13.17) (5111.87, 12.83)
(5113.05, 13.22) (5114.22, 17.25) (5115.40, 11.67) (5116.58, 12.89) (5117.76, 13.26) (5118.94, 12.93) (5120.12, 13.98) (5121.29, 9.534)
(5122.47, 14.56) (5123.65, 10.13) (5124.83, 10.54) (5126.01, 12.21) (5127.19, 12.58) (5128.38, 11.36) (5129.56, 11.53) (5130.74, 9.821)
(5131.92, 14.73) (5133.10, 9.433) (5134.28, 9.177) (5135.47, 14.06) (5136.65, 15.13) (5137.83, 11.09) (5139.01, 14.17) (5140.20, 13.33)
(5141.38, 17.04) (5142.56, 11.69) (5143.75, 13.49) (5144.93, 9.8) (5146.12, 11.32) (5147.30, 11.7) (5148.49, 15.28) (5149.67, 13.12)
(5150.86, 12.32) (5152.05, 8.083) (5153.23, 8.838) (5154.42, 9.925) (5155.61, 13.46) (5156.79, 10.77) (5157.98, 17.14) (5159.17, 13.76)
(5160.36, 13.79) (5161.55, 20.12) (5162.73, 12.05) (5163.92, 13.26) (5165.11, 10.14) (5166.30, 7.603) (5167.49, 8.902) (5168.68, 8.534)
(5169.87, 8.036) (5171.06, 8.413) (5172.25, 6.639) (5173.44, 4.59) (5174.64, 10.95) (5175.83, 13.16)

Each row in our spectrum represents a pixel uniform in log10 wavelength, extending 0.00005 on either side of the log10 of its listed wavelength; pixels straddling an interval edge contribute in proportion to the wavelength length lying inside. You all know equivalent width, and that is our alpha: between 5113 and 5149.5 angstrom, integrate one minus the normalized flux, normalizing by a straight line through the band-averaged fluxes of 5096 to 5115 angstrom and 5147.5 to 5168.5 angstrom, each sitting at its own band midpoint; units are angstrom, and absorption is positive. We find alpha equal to 1.7 angstrom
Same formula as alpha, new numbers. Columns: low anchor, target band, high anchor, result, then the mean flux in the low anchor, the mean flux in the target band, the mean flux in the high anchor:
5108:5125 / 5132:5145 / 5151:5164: 0.20 angstrom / 13.2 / 12.8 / 12.8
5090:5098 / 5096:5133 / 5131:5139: 1.53 angstrom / 15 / 13.1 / 12.3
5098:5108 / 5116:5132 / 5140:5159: 1.06 angstrom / 13.4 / 12.1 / 12.3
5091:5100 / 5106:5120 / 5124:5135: -0.76 angstrom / 14.6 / 13.6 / 11.3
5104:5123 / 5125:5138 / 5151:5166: 1.11 angstrom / 13.4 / 11.9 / 12.5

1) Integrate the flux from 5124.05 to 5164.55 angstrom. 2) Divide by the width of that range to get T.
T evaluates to 12.5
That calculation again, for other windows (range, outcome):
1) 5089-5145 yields 13.2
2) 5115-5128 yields 12.2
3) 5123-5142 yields 12.3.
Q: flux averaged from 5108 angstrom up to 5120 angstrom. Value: 13.8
